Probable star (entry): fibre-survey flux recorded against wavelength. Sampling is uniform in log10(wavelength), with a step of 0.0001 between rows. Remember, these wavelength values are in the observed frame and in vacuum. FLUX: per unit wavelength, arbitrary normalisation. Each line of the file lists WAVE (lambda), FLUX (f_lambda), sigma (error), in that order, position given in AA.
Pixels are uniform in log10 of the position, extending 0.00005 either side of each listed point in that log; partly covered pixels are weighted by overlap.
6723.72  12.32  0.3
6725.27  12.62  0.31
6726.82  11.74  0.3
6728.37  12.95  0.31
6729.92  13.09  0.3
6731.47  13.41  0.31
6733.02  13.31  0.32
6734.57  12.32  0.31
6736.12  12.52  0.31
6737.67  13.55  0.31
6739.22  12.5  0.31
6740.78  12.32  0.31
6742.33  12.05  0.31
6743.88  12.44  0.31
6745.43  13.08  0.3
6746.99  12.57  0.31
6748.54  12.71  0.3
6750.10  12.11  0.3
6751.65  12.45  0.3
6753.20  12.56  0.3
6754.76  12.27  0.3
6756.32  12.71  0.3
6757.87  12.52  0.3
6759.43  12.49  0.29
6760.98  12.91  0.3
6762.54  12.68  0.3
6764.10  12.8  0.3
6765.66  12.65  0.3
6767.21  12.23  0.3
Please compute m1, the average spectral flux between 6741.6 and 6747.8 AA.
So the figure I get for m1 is 12.5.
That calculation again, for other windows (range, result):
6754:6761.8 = 12.6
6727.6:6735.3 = 13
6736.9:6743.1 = 12.6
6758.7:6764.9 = 12.7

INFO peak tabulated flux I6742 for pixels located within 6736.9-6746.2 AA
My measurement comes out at 13.55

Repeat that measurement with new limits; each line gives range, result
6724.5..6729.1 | 12.95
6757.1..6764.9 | 12.91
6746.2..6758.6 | 12.71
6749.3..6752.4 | 12.45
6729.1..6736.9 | 13.41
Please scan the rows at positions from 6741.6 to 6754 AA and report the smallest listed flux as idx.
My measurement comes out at 12.05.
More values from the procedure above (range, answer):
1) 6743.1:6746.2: 12.44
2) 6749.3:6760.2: 12.11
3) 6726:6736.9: 11.74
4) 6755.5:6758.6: 12.52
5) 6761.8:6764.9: 12.68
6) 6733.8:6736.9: 12.32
